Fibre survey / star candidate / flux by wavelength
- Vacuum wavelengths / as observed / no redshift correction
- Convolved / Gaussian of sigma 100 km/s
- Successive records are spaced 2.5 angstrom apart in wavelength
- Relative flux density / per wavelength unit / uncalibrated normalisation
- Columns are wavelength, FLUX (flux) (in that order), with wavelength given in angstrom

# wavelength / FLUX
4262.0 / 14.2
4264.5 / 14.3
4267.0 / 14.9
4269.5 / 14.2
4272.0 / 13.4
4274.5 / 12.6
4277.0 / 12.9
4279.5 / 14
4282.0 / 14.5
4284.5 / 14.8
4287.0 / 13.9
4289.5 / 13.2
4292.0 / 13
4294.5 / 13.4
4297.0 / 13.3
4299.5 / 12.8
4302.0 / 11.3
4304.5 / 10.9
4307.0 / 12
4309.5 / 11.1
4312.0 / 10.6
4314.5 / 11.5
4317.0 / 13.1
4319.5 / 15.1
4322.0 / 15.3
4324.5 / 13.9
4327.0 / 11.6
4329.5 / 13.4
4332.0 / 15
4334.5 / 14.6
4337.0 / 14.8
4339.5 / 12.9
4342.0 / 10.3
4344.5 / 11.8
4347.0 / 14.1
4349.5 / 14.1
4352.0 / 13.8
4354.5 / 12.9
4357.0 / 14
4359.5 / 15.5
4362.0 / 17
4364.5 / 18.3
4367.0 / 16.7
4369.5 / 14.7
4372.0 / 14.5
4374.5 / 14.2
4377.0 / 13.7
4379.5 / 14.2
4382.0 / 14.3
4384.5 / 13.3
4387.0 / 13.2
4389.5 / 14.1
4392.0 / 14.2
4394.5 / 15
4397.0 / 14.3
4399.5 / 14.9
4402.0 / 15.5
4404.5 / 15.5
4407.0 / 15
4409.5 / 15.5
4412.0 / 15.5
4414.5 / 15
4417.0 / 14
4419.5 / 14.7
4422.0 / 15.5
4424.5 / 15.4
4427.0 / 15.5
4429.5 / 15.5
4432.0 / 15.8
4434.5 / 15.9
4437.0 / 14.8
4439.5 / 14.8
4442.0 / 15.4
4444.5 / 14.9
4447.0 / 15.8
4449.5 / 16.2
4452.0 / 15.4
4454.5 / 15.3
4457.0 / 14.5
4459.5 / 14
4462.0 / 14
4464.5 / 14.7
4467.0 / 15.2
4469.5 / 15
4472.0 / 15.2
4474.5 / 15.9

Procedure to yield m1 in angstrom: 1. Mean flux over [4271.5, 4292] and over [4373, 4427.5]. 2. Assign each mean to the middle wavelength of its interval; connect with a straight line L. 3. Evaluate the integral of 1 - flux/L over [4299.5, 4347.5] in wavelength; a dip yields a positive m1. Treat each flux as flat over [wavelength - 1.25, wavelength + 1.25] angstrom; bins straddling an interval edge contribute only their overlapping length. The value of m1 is 4.1 angstrom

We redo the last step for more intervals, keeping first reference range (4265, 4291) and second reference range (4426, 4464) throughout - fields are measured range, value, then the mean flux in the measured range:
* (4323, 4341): 0.7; 13.7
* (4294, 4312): 2.7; 12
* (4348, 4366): -0.8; 15.1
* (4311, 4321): 1.0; 12.7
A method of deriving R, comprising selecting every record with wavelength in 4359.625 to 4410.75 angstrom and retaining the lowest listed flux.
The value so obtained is 13.2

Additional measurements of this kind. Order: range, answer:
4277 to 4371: 10.3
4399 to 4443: 14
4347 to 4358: 12.9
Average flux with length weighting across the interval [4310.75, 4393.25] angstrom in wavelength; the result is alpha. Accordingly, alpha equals 14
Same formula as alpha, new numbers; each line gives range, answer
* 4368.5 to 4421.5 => 14.6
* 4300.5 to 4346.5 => 12.8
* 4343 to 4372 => 14.8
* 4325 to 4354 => 13.3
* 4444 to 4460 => 15.2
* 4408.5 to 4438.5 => 15.3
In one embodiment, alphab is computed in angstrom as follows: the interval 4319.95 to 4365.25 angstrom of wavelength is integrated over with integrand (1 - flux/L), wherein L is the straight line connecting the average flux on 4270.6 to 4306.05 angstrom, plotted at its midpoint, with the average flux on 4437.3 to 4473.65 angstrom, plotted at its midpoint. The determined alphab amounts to -0.9 angstrom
